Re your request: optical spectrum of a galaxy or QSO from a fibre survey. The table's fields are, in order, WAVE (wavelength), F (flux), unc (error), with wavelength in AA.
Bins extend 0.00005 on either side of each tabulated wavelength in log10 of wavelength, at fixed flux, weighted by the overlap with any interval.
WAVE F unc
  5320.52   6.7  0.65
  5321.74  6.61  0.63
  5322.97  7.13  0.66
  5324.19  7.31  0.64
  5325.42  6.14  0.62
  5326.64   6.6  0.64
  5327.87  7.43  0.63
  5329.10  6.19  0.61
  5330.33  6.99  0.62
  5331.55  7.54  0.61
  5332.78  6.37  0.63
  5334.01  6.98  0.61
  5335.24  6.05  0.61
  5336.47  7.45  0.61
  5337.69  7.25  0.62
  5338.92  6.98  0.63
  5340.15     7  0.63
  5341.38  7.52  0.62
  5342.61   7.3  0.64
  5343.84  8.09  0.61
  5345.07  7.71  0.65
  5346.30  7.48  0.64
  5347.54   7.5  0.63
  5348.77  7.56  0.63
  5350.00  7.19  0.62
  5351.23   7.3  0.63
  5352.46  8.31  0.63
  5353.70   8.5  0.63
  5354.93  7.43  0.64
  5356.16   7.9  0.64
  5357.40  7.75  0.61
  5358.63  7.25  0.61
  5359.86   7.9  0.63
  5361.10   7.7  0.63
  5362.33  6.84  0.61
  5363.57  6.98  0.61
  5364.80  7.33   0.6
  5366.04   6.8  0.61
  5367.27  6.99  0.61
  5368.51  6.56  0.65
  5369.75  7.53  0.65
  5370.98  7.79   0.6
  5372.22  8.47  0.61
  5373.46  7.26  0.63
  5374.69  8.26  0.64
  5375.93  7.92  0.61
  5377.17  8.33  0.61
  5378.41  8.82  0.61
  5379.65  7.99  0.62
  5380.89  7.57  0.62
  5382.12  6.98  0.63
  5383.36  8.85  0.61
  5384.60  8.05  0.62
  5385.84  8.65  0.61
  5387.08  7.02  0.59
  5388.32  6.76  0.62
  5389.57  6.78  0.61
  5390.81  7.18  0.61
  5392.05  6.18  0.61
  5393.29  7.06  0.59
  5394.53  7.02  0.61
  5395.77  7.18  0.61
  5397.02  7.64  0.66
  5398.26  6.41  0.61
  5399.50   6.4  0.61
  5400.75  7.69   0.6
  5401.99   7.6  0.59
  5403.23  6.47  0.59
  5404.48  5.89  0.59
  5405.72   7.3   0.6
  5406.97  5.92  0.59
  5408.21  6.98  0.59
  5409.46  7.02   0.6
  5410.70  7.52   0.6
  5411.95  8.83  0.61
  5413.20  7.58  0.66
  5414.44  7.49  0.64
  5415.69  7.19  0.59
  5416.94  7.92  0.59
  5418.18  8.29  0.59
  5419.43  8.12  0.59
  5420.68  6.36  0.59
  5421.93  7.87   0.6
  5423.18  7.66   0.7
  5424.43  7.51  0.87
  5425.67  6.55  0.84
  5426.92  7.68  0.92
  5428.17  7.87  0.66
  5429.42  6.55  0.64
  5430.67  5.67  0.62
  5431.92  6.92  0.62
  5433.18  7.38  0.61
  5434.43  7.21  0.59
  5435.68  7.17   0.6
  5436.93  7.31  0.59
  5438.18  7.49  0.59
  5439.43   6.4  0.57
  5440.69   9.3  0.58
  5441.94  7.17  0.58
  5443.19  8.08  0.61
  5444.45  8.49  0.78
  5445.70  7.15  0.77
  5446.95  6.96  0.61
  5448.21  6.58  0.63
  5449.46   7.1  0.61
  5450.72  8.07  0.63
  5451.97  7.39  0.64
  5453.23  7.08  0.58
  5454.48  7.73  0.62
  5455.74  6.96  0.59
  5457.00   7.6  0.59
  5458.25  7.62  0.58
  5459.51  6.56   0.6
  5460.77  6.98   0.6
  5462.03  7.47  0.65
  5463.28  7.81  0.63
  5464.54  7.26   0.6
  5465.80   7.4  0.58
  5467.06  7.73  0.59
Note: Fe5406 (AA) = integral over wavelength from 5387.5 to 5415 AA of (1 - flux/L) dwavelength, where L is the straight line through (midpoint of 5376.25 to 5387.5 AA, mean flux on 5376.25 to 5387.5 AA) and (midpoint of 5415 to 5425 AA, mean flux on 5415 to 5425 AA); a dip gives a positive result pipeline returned 2.7 AA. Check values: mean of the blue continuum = 8.05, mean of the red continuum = 7.61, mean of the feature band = 7.04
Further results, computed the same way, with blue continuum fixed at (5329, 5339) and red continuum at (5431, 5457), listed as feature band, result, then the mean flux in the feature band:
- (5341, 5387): -4.2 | 7.68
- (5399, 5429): -0.3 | 7.32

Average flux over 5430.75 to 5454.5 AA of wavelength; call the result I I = 7.37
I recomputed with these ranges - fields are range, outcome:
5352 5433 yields 7.39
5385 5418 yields 7.16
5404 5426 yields 7.36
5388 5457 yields 7.24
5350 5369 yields 7.43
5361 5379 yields 7.57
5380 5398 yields 7.34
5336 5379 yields 7.57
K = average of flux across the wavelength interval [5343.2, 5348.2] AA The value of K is 7.68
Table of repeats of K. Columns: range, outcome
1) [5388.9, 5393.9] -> 6.79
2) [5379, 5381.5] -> 7.78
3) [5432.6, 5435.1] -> 7.3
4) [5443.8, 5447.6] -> 7.52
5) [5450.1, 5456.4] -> 7.44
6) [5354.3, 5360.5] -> 7.65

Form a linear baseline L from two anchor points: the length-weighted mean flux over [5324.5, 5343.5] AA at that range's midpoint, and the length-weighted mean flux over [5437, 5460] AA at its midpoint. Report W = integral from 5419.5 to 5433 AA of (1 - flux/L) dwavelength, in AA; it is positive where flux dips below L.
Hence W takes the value 0.4 AA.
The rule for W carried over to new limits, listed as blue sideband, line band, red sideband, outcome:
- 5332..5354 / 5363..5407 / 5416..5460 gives 0.1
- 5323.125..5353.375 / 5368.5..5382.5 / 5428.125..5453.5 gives -1.2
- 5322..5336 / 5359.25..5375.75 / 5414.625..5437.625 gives -1.0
